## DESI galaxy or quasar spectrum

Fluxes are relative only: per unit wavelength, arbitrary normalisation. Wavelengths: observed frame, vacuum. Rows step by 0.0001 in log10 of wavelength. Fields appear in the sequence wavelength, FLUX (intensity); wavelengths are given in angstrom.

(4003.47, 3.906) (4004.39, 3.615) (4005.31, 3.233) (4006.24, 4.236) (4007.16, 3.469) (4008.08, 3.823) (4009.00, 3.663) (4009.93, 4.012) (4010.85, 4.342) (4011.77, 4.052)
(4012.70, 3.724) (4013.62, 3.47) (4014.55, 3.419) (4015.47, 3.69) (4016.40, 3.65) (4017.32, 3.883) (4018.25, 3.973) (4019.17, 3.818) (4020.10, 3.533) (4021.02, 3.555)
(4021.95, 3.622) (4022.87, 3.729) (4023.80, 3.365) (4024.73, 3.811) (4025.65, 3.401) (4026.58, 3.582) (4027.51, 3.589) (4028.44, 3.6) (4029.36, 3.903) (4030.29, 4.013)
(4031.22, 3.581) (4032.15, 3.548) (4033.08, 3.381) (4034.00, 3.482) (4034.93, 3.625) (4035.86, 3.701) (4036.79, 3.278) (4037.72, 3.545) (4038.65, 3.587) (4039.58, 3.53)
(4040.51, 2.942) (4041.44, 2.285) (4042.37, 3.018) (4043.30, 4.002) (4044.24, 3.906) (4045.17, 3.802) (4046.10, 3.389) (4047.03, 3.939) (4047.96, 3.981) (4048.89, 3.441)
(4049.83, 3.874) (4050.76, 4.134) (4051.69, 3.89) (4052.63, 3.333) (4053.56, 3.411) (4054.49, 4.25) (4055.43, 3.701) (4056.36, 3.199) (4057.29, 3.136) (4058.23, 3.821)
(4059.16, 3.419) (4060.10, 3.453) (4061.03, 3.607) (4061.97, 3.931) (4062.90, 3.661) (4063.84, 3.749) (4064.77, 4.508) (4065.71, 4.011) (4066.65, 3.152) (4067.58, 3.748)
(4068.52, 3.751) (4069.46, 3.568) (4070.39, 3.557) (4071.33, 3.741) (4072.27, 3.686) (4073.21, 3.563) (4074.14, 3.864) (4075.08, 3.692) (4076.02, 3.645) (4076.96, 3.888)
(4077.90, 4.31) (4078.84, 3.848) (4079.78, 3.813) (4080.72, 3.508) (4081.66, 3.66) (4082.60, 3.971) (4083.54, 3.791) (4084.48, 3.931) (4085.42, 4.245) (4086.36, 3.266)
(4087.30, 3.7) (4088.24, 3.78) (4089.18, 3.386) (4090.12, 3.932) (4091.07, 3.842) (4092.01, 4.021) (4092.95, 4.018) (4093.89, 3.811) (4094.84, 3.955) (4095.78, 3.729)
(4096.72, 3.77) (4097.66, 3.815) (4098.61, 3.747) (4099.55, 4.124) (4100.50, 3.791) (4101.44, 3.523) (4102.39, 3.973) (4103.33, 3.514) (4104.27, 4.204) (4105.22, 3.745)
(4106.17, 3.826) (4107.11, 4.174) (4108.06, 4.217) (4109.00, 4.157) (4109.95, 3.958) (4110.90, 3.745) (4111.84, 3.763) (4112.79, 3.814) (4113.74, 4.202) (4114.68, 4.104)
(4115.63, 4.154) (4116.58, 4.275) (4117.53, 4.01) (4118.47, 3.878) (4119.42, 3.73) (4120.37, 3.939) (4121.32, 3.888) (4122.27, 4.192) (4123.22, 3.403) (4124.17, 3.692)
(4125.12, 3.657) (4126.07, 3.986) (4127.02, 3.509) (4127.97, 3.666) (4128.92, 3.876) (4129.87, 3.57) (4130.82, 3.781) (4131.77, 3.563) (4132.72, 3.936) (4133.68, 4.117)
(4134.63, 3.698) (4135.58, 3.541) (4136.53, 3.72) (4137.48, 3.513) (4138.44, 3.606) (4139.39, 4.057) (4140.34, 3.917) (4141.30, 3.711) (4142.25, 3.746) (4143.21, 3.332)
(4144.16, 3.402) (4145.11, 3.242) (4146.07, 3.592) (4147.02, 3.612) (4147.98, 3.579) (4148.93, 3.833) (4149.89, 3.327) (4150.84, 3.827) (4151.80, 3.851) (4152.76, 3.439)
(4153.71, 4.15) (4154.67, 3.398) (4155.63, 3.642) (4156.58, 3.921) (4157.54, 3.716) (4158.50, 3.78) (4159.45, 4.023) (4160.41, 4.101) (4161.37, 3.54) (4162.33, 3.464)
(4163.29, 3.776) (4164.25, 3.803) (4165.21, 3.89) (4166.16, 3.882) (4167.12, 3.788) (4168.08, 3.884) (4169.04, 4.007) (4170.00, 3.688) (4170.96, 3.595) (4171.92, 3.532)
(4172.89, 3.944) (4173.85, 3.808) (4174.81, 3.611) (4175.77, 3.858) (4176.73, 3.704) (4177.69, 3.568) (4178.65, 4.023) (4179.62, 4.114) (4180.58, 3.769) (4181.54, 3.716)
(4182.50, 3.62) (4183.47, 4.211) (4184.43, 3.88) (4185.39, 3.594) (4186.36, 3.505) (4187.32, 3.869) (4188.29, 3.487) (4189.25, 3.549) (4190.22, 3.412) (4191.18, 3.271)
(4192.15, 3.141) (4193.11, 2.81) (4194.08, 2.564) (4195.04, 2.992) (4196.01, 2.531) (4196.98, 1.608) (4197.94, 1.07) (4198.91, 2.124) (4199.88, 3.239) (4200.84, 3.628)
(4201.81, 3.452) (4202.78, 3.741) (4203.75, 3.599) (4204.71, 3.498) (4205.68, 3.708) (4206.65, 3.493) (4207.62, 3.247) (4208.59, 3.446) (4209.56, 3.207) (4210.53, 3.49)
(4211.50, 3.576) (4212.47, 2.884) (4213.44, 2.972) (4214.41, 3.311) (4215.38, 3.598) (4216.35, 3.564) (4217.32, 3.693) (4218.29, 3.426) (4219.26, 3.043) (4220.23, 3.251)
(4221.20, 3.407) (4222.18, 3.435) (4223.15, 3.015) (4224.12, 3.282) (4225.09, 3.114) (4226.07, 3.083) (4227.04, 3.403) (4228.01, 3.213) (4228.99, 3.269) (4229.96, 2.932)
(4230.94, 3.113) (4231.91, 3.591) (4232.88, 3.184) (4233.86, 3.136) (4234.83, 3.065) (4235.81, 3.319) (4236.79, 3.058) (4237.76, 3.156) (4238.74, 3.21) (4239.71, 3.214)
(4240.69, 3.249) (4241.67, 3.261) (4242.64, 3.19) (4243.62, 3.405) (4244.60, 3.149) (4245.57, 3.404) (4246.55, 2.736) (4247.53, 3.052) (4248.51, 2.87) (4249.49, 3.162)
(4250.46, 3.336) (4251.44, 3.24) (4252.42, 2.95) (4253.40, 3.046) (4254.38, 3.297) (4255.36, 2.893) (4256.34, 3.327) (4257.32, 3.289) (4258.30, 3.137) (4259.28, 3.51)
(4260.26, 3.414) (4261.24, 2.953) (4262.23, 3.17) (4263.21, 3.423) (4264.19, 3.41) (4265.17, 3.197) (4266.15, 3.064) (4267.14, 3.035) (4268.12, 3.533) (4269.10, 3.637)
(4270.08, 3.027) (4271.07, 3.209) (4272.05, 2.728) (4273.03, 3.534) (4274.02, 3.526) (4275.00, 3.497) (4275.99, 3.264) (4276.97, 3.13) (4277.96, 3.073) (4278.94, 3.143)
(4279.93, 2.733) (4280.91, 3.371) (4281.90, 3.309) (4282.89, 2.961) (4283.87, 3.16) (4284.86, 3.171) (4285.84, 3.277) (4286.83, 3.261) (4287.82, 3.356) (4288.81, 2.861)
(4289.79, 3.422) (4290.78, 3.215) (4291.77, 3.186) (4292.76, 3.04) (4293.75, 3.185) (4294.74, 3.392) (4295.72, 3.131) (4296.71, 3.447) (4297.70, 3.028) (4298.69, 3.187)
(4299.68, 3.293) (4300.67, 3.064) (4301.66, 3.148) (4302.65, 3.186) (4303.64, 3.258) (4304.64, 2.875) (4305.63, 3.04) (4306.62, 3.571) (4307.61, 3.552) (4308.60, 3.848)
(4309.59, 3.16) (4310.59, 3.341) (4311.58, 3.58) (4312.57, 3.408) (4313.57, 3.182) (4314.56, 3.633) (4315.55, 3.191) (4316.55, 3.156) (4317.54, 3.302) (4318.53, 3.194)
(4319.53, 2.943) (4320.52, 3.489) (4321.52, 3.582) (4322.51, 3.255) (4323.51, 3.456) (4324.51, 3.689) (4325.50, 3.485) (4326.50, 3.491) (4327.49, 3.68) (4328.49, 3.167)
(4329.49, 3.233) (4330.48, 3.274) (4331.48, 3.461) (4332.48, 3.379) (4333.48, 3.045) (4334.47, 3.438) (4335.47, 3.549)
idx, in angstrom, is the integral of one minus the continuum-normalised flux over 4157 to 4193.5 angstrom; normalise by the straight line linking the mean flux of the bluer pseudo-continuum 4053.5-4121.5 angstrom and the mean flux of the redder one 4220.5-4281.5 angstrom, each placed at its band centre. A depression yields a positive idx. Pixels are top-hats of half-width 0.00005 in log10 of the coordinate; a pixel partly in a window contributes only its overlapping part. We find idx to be -2.3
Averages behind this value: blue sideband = 3.81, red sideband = 3.21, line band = 3.71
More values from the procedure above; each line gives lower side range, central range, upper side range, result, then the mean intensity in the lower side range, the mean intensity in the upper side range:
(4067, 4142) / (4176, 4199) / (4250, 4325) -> 1.8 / 3.82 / 3.25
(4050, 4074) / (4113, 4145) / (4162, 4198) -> -1.8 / 3.69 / 3.52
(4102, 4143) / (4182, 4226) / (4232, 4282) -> 2.6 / 3.85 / 3.2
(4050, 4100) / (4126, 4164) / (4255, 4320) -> -1.2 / 3.76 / 3.24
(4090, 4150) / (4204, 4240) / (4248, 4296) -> 1.2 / 3.81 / 3.21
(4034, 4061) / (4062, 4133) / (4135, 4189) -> -3.9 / 3.56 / 3.73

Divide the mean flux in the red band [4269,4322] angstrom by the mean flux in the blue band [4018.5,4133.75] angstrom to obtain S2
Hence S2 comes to 0.9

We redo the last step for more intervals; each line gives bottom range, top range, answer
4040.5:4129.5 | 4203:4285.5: 0.86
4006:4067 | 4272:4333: 0.90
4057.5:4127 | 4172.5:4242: 0.87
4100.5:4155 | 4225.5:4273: 0.84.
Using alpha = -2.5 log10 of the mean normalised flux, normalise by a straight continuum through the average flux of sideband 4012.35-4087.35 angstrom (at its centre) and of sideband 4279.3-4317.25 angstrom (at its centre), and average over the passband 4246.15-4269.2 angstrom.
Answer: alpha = 0.04 mag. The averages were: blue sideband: 3.66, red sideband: 3.24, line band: 3.19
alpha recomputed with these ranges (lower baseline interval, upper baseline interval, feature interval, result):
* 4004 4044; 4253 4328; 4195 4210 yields 0.12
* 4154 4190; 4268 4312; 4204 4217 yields 0.06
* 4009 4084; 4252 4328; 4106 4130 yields -0.10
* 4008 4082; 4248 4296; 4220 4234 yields 0.02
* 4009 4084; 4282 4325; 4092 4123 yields -0.10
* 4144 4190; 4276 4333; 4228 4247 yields 0.10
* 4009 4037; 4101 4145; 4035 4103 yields 0.01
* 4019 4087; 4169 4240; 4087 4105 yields -0.08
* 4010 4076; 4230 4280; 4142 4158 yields -0.06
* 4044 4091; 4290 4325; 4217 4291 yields 0.06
